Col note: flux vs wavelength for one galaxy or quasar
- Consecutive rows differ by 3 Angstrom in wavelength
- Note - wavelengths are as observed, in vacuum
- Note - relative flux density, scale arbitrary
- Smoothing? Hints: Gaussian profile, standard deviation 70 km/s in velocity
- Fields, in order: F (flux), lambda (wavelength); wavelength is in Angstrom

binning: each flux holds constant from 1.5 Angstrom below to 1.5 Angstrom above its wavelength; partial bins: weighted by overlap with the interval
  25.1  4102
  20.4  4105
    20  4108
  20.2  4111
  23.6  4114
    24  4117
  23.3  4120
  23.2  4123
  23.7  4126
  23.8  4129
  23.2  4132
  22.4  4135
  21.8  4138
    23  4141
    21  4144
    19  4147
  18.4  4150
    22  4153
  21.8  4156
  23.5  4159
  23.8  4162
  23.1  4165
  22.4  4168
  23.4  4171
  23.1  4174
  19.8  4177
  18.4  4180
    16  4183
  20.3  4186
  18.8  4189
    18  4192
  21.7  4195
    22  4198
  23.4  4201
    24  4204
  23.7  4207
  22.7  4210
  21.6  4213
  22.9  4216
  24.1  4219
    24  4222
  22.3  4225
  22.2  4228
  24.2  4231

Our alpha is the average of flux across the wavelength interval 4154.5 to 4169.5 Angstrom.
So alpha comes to 22.9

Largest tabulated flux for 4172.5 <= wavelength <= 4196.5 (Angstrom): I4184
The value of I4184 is 23.1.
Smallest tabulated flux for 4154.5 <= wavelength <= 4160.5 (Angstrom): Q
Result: 21.8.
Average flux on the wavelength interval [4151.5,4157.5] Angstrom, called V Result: 21.9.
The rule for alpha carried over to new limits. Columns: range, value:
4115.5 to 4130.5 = 23.6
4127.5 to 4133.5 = 23.5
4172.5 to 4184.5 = 19.3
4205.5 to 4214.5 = 22.7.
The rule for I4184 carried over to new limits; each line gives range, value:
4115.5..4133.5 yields 24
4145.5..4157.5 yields 22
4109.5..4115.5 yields 23.6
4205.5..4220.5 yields 24.1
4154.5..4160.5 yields 23.5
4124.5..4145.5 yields 23.8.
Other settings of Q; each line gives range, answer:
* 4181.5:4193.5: 16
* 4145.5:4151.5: 18.4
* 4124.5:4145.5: 21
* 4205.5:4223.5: 21.6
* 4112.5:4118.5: 23.6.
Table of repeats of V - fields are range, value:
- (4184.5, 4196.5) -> 19.7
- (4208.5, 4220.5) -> 22.8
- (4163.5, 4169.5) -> 22.8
